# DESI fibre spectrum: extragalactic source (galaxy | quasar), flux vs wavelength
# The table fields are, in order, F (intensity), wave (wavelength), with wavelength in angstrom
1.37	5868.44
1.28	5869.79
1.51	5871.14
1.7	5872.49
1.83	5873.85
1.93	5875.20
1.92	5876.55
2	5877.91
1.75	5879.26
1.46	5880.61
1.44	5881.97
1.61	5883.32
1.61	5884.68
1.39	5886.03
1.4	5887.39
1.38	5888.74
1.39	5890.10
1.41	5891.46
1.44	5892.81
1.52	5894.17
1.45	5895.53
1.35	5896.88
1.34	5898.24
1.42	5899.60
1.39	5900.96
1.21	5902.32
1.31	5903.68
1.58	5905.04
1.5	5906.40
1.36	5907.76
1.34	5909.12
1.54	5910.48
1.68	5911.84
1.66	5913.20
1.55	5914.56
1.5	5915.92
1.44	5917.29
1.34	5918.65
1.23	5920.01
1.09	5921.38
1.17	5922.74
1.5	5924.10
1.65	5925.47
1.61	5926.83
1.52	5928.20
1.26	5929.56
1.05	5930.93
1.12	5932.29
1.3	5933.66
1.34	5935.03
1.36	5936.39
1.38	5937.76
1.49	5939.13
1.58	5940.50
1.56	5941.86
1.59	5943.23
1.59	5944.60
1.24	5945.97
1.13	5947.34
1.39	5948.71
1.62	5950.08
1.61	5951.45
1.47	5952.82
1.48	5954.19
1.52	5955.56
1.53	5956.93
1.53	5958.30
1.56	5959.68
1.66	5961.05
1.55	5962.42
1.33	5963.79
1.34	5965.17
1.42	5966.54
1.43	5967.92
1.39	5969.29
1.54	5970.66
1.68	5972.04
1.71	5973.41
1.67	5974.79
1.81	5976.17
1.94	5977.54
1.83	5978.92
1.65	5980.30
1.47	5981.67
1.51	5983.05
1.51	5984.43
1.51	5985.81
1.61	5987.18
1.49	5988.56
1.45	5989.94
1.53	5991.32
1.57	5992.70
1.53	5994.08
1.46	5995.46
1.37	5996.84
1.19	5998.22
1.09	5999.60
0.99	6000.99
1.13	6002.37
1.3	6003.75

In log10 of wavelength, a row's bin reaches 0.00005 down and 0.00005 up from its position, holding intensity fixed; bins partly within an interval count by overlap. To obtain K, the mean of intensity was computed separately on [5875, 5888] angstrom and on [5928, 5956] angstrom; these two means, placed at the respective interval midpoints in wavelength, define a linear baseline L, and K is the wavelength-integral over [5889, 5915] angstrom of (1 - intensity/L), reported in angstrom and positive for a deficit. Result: 2.0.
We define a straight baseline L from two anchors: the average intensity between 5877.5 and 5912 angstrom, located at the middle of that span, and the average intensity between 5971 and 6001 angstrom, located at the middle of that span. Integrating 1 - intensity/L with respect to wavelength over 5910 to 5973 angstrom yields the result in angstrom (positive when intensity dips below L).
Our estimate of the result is 2.3 angstrom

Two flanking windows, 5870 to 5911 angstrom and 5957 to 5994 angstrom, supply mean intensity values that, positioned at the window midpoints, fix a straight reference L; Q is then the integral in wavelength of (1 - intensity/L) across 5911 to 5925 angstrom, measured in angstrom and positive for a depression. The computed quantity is 1.0 angstrom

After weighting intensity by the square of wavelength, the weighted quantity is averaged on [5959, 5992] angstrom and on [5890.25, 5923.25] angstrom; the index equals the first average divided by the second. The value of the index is 1.1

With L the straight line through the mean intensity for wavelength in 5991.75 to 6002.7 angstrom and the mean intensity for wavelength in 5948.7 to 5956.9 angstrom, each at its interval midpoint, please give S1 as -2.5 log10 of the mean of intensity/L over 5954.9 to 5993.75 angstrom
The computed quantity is -0.11 mag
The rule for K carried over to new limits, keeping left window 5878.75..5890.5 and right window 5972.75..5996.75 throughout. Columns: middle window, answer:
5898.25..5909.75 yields 1.0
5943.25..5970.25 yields 1.7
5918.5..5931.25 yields 1.5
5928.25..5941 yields 1.8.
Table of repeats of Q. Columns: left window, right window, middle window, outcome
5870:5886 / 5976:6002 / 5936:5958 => 1.2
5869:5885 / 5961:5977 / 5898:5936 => 5.2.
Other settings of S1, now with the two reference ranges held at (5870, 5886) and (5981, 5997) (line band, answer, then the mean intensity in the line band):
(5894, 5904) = 0.20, 1.37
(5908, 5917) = 0.06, 1.53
